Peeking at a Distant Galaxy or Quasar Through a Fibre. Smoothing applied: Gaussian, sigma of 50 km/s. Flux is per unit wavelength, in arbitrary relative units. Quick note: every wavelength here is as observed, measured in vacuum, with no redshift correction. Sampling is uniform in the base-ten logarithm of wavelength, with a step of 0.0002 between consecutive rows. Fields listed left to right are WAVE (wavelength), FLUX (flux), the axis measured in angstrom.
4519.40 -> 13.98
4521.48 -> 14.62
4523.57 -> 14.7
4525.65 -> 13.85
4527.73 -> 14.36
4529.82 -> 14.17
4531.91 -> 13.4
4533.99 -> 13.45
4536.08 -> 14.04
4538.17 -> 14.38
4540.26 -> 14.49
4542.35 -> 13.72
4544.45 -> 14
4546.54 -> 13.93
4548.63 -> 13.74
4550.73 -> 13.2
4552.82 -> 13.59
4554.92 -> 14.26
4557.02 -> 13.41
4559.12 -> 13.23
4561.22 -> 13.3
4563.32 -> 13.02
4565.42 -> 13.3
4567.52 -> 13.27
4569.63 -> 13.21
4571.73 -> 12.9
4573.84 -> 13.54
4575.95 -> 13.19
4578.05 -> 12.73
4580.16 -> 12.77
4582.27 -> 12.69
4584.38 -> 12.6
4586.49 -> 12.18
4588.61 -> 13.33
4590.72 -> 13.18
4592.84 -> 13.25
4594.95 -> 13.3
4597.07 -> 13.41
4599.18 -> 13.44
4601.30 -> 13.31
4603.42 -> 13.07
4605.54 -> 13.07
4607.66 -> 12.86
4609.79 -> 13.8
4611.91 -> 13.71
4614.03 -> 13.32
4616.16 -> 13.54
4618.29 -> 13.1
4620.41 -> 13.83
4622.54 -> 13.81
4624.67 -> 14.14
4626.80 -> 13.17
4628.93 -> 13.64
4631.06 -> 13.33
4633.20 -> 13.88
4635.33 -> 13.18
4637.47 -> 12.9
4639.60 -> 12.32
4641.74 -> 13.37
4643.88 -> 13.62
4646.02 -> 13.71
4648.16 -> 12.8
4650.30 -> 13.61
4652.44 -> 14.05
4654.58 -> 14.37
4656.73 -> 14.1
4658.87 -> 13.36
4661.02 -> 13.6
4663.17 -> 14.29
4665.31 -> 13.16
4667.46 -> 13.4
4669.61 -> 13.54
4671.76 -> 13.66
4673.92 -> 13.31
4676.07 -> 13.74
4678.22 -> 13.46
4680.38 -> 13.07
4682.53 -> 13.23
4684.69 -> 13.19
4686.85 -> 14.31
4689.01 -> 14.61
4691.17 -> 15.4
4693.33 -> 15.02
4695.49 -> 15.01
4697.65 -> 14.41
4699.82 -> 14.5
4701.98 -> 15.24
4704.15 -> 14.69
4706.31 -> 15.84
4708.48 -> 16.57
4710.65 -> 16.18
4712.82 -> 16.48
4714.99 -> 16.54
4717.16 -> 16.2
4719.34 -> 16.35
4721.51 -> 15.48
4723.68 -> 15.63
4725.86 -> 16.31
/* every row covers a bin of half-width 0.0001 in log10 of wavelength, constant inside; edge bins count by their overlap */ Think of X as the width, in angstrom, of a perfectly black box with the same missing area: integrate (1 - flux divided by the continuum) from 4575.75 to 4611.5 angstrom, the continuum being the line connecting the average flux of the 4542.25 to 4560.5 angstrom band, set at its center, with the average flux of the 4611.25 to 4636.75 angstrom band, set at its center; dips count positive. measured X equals 1.3 angstrom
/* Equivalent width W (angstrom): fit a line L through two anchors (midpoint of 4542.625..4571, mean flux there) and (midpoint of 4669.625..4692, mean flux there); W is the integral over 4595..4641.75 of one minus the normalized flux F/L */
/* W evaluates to 0.9 angstrom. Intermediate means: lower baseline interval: 13.5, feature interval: 13.4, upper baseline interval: 13.8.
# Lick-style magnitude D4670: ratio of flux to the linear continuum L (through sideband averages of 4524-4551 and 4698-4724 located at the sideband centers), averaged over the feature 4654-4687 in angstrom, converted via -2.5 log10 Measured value 0.13 mag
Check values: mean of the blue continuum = 13.9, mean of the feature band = 13.6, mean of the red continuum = 15.8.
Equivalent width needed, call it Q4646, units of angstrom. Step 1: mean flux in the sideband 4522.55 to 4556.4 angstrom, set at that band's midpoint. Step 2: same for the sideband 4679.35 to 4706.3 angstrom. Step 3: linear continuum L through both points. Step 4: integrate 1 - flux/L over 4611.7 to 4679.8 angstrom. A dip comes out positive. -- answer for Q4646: 3.7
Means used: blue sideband 13.9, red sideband 14.5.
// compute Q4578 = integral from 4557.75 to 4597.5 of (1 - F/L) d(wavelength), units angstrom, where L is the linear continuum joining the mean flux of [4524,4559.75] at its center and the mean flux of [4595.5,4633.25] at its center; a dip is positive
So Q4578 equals 1.7 angstrom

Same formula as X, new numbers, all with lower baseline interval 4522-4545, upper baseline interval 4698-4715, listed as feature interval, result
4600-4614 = 1.36 angstrom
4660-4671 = 1.20 angstrom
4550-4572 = 1.47 angstrom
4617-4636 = 1.71 angstrom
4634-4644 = 1.32 angstrom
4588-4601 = 1.16 angstrom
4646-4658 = 1.09 angstrom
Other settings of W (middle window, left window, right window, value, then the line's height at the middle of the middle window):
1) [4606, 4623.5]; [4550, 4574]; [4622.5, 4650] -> -0.2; 13.4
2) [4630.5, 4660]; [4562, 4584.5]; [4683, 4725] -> 1.7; 14.3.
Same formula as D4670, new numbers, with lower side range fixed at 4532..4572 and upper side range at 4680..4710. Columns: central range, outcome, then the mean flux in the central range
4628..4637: 0.061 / 13.5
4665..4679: 0.082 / 13.5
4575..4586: 0.087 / 12.8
